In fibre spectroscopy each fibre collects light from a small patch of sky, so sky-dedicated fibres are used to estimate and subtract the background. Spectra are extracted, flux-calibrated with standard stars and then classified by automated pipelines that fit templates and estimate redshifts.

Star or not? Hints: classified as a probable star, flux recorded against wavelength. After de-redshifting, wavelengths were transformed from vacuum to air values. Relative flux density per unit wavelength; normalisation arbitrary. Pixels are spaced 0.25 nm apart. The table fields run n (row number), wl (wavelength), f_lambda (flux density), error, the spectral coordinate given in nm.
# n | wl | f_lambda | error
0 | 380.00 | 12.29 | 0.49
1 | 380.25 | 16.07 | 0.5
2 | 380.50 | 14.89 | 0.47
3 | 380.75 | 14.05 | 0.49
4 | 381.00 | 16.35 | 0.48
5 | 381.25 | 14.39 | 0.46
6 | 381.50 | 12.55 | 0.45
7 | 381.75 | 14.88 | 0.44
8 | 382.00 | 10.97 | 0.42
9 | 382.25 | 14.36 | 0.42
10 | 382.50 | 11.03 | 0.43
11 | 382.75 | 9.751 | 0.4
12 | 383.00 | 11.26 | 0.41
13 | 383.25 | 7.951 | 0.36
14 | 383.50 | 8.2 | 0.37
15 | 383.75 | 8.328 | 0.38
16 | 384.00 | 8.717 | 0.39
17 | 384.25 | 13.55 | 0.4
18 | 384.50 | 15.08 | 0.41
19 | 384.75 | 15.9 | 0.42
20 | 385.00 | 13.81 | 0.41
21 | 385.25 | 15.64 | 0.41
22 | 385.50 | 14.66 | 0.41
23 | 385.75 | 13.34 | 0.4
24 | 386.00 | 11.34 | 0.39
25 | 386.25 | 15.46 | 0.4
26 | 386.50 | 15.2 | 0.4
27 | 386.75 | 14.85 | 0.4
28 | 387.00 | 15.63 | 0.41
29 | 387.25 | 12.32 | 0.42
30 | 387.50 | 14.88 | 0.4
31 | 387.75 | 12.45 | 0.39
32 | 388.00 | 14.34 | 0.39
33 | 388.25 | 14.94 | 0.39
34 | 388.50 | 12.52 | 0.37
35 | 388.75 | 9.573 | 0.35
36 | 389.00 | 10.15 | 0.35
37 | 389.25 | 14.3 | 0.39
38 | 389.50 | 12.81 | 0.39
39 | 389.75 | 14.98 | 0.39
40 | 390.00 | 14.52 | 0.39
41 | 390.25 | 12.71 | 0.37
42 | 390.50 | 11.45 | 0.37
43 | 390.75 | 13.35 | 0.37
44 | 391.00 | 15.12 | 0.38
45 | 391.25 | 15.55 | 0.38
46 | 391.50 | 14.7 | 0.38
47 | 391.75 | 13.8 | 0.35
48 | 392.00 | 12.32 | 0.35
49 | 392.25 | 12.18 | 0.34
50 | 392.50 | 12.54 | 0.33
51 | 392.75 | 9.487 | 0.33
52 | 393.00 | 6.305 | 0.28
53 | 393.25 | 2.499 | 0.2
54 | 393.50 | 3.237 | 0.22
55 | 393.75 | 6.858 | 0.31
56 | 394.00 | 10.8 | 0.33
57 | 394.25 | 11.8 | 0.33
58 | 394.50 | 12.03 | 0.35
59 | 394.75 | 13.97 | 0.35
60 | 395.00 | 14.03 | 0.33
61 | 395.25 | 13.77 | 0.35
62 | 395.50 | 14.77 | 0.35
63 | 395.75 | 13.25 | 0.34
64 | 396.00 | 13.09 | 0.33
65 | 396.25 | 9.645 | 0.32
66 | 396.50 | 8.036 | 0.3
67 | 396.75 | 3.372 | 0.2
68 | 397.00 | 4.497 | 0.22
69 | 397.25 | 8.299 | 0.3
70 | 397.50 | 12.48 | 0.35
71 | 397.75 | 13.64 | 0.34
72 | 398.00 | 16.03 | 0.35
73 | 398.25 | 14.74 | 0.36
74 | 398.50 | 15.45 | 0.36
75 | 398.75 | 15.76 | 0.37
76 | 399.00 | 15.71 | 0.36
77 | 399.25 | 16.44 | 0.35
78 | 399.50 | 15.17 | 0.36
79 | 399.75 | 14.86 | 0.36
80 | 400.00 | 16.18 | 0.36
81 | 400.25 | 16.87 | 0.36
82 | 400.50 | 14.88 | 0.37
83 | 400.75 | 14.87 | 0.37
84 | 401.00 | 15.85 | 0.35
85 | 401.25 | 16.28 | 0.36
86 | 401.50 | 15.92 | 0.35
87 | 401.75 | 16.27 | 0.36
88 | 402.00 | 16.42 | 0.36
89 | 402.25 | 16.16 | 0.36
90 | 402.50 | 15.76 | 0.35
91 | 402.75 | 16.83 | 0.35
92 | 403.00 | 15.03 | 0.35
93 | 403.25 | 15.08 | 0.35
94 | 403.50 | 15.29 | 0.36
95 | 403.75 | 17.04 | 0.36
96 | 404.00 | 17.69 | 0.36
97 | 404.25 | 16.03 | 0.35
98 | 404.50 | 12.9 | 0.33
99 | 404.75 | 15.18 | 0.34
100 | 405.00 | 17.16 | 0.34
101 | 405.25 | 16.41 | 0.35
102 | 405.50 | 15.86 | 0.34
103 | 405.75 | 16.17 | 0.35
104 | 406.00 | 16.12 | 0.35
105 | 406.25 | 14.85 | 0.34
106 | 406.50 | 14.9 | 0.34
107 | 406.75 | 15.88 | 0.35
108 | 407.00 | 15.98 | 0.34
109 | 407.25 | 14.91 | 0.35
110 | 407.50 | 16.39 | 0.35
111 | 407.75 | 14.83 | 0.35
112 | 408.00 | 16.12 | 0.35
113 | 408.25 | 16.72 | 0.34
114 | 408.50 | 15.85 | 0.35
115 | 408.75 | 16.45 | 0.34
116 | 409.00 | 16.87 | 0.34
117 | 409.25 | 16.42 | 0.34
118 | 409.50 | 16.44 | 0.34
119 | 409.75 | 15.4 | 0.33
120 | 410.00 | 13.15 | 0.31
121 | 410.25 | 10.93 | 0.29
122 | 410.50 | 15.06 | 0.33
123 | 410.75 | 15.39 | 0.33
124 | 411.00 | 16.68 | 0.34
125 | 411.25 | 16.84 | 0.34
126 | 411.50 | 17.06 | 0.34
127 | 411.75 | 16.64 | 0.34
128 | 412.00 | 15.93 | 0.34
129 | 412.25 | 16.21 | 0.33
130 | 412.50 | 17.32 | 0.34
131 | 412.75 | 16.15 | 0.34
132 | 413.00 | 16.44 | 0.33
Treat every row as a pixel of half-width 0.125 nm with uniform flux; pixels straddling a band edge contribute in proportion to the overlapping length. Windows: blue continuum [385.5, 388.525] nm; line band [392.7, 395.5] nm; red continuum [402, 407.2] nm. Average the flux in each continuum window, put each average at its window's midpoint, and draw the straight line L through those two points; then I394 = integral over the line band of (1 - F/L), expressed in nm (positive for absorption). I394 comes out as 0.95 nm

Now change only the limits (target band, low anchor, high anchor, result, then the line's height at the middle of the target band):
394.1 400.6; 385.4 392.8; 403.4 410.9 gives 0.64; 14.4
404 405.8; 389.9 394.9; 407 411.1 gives -0.17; 14.4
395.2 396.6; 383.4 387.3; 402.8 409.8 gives 0.24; 14.6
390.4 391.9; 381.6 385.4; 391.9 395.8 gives -0.42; 10.9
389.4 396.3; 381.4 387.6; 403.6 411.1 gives 0.97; 13.8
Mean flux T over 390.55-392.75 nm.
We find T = 13.4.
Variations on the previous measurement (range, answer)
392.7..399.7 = 11.3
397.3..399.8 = 14.8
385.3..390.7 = 13.5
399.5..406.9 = 15.8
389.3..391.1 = 13.6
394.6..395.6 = 14.1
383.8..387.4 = 13.9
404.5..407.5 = 15.7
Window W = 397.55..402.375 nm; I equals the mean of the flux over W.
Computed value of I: 15.6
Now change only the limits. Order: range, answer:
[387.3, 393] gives 13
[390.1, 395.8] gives 11.6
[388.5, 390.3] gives 12.7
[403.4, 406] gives 16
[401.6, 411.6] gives 15.8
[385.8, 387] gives 14.3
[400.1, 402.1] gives 15.9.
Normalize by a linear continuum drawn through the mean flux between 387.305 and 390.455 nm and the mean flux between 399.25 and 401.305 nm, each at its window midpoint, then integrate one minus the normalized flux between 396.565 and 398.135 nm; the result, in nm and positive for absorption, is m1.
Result 0.56 nm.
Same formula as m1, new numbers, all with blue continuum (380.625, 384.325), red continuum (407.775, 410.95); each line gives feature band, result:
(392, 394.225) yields 0.81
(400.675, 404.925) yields -0.39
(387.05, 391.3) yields -0.22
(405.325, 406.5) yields -0.06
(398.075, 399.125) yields -0.11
